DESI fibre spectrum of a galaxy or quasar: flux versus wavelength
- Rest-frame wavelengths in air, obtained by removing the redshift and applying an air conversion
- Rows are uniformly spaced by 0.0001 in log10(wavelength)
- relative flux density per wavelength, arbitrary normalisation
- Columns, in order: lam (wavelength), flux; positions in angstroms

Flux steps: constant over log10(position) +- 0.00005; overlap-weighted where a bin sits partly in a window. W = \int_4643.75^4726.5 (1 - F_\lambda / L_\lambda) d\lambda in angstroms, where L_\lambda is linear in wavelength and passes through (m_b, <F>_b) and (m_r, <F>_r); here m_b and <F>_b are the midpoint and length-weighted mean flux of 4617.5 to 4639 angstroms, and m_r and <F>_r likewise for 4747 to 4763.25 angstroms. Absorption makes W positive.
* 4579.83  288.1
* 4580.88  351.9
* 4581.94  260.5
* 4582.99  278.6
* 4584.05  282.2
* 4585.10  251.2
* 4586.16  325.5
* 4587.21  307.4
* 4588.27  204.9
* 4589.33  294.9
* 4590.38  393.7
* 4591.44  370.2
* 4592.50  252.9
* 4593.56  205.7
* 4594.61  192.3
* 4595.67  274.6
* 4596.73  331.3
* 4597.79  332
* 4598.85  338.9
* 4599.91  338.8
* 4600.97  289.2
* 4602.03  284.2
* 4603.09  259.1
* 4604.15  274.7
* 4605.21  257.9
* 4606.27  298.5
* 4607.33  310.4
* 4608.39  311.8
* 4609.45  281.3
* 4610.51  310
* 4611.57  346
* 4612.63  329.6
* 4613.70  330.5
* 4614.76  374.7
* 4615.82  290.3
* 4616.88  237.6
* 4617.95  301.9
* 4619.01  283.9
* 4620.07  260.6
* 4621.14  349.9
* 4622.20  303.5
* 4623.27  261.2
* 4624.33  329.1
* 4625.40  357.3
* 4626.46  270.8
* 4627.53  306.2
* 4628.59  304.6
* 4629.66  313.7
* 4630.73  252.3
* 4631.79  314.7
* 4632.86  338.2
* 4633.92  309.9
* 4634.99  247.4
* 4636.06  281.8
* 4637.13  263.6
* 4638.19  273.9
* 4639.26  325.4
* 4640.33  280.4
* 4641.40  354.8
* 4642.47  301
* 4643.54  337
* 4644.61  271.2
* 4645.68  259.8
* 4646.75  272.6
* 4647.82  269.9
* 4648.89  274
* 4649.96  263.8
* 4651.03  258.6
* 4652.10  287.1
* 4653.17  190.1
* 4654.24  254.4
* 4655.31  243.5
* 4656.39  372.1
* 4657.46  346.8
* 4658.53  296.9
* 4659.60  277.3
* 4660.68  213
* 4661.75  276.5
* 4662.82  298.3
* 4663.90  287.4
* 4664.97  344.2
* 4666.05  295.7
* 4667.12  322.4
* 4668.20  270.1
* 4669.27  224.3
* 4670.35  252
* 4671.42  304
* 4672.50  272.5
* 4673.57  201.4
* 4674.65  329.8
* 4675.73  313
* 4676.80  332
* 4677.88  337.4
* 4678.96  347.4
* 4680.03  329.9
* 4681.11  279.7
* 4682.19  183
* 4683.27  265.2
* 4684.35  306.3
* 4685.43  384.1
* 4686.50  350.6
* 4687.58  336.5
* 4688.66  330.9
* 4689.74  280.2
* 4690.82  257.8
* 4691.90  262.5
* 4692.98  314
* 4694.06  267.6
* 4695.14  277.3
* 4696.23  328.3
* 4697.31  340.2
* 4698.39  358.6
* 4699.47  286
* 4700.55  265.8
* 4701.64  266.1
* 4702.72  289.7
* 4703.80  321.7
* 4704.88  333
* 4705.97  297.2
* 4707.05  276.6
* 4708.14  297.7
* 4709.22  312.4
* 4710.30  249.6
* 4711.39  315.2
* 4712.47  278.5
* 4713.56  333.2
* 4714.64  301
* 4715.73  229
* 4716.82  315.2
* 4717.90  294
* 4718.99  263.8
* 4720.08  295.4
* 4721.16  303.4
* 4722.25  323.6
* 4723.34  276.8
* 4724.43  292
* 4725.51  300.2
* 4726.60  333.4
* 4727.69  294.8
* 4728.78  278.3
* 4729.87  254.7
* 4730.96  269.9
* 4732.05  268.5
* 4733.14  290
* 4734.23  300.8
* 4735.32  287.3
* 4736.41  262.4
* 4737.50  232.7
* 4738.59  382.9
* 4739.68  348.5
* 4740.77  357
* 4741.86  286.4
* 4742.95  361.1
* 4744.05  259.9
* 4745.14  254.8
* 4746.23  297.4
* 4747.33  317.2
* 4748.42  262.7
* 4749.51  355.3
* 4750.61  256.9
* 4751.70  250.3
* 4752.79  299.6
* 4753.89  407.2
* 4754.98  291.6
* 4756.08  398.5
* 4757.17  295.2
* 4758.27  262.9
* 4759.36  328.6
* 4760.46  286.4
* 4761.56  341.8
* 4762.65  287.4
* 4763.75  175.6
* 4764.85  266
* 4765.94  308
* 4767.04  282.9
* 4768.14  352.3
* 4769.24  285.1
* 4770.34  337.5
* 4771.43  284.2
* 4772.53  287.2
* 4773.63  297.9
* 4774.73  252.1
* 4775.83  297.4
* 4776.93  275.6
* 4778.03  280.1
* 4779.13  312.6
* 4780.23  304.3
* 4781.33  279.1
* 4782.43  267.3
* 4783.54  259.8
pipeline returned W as 2.9 angstroms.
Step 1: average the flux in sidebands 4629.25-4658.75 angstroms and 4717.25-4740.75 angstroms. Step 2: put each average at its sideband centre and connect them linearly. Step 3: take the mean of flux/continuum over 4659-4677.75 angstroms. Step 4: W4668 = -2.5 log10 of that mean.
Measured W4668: 0.02 mag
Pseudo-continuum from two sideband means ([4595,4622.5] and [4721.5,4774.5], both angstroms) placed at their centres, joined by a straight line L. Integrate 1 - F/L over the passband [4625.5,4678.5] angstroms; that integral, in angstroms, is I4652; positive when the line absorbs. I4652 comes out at 2.4 angstroms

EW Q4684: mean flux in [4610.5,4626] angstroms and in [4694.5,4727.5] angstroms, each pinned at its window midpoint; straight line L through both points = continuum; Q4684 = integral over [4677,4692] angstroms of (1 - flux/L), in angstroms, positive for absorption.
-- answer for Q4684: -0.2 angstroms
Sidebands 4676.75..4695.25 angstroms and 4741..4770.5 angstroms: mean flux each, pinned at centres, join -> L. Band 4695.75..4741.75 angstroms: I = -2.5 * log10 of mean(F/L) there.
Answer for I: 0.01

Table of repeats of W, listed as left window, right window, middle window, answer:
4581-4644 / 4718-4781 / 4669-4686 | 0.3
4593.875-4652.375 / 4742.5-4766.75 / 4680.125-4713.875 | -0.2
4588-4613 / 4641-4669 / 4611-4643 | -1.4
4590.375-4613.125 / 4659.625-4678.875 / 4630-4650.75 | 0.2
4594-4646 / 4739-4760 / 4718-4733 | 0.9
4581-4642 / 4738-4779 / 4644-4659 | 1.1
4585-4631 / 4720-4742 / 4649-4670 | 1.3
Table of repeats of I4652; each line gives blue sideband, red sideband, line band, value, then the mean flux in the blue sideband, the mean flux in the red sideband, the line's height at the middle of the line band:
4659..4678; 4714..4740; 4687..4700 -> -0.7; 285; 291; 288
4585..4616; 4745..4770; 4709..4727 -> 0.3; 300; 299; 299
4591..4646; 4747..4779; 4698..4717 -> 0.2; 298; 297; 298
